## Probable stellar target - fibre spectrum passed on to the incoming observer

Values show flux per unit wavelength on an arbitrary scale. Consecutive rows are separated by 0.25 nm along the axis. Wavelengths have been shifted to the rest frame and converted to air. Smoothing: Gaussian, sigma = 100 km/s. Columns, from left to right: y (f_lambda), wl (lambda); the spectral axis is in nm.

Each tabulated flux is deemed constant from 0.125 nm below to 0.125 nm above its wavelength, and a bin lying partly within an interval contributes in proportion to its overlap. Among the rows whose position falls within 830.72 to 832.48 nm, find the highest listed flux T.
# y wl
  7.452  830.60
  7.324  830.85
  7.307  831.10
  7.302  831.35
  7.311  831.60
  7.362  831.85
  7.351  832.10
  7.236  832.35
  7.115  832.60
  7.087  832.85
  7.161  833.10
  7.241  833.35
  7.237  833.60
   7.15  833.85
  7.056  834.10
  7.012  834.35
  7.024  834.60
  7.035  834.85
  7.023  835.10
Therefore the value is 7.362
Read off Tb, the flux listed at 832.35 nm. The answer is 7.236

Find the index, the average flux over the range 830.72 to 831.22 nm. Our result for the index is 7.32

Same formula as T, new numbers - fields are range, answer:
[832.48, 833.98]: 7.241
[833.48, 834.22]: 7.237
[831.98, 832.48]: 7.351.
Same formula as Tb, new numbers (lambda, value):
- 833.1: 7.161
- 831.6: 7.311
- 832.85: 7.087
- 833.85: 7.15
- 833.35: 7.241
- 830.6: 7.452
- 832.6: 7.115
